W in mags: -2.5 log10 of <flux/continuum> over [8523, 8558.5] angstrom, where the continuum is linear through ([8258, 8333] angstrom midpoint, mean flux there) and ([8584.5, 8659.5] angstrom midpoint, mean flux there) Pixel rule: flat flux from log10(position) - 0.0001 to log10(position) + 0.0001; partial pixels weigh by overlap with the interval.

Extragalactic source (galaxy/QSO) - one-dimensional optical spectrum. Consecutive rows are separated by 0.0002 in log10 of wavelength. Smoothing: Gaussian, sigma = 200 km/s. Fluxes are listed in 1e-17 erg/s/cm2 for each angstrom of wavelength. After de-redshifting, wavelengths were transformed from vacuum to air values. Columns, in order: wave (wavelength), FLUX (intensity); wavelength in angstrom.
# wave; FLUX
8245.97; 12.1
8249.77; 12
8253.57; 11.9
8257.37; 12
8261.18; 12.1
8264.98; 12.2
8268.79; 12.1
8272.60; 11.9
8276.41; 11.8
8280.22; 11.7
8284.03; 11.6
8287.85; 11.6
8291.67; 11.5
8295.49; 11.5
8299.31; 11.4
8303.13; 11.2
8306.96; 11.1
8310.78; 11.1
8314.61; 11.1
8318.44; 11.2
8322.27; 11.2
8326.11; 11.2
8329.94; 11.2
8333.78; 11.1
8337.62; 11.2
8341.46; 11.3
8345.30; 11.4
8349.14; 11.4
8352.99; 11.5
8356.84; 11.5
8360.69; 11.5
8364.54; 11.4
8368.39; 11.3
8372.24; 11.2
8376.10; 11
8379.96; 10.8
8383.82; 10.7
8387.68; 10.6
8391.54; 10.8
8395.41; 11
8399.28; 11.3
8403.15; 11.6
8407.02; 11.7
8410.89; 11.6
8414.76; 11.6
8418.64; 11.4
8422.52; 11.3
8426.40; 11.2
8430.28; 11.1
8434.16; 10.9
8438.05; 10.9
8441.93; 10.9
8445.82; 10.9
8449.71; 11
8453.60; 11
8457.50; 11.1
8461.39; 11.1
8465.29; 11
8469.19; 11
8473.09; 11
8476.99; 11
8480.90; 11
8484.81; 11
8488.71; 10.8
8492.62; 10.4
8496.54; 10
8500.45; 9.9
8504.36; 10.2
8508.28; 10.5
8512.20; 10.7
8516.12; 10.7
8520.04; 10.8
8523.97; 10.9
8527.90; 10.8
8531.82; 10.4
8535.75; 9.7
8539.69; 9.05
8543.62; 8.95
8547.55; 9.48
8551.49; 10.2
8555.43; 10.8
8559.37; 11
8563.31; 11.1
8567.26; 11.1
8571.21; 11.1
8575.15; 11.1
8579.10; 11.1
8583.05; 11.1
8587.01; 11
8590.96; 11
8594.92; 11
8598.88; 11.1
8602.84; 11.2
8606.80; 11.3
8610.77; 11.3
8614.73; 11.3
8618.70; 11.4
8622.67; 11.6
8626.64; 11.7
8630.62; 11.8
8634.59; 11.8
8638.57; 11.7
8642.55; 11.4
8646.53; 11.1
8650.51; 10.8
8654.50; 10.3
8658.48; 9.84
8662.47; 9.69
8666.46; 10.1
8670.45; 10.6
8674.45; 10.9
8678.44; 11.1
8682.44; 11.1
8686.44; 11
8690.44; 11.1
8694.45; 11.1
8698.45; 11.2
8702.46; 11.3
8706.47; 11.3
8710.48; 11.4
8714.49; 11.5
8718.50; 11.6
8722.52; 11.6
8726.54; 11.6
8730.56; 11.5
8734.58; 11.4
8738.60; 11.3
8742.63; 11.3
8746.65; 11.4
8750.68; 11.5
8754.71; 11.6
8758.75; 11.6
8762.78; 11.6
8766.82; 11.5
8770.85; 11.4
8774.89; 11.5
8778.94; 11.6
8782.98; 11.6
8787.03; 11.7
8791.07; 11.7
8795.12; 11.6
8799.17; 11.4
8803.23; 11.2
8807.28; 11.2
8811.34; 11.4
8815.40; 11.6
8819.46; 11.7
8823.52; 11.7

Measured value 0.13 mag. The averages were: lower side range 11.5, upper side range 11.2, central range 10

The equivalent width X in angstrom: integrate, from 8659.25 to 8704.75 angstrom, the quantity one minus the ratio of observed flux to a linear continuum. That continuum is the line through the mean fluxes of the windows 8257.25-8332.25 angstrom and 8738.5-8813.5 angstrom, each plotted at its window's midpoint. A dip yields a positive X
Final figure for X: 2.7 angstrom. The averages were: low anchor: 11.5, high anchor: 11.5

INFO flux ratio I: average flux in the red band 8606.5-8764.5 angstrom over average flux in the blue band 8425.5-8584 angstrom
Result 1.1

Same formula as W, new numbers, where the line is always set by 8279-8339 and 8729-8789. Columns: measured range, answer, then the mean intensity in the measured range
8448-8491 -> 0.037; 11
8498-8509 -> 0.123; 10.2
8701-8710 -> 0.015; 11.3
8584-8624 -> 0.021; 11.2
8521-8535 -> 0.077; 10.6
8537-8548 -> 0.239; 9.15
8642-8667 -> 0.102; 10.4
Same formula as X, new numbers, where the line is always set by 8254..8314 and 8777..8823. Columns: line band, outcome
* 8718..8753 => 0.2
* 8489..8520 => 3.2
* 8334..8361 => 0.6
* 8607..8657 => 1.0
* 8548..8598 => 2.8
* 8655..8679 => 2.6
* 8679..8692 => 0.5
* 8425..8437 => 0.6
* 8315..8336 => 0.8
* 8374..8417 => 1.7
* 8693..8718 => 0.5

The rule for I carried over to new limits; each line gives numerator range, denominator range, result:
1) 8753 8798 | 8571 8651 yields 1.03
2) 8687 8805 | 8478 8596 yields 1.08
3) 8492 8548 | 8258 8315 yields 0.88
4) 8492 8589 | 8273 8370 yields 0.92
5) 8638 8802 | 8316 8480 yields 1.01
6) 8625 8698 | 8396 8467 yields 0.98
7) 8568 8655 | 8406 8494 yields 1.02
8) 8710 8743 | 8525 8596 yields 1.09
